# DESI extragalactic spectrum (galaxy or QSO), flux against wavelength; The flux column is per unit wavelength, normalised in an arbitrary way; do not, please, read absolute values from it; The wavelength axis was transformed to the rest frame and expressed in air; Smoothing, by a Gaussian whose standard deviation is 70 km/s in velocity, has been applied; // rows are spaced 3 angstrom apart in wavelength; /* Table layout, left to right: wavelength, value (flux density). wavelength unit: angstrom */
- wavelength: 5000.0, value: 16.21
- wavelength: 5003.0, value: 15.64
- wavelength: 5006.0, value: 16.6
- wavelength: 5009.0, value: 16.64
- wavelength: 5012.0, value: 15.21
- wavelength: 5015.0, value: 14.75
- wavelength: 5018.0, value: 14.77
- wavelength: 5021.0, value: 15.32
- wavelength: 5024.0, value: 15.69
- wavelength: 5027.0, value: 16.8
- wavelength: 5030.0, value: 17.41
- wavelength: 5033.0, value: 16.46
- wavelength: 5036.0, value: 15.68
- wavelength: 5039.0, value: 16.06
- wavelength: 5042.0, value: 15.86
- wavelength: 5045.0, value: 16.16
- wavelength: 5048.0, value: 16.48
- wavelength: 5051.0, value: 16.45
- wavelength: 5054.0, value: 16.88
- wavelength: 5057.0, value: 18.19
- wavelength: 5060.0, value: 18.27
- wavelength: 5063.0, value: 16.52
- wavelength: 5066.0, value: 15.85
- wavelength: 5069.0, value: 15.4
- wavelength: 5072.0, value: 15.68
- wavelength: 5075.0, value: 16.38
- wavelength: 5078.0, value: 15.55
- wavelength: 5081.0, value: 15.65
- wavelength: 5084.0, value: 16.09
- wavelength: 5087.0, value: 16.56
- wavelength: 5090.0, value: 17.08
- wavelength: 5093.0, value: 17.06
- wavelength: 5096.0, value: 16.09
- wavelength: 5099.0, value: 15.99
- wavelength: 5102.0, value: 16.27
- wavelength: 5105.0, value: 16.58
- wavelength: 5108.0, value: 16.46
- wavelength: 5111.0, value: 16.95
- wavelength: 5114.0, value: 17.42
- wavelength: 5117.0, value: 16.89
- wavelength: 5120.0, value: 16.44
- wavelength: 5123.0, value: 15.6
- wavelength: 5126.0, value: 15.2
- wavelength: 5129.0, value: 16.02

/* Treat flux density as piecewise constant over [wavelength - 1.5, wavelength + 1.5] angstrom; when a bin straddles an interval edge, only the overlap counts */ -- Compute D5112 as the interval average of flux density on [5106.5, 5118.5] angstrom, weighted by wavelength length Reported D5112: 16.9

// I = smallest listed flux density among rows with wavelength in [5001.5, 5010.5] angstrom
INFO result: 15.64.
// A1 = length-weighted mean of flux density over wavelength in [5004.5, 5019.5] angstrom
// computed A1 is 15.6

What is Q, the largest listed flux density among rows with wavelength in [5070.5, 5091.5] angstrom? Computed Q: 17.08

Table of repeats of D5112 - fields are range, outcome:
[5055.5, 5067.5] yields 17.2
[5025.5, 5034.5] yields 16.9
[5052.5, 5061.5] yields 17.8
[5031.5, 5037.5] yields 16.1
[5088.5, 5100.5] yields 16.6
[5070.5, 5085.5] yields 15.9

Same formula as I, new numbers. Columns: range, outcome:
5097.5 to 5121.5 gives 15.99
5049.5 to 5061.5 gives 16.45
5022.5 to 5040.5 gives 15.68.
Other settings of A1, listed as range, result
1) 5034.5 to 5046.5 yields 15.9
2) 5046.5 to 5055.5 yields 16.6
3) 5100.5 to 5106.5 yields 16.4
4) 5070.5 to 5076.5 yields 16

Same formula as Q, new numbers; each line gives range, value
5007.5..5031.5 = 17.41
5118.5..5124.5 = 16.44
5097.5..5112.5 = 16.95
